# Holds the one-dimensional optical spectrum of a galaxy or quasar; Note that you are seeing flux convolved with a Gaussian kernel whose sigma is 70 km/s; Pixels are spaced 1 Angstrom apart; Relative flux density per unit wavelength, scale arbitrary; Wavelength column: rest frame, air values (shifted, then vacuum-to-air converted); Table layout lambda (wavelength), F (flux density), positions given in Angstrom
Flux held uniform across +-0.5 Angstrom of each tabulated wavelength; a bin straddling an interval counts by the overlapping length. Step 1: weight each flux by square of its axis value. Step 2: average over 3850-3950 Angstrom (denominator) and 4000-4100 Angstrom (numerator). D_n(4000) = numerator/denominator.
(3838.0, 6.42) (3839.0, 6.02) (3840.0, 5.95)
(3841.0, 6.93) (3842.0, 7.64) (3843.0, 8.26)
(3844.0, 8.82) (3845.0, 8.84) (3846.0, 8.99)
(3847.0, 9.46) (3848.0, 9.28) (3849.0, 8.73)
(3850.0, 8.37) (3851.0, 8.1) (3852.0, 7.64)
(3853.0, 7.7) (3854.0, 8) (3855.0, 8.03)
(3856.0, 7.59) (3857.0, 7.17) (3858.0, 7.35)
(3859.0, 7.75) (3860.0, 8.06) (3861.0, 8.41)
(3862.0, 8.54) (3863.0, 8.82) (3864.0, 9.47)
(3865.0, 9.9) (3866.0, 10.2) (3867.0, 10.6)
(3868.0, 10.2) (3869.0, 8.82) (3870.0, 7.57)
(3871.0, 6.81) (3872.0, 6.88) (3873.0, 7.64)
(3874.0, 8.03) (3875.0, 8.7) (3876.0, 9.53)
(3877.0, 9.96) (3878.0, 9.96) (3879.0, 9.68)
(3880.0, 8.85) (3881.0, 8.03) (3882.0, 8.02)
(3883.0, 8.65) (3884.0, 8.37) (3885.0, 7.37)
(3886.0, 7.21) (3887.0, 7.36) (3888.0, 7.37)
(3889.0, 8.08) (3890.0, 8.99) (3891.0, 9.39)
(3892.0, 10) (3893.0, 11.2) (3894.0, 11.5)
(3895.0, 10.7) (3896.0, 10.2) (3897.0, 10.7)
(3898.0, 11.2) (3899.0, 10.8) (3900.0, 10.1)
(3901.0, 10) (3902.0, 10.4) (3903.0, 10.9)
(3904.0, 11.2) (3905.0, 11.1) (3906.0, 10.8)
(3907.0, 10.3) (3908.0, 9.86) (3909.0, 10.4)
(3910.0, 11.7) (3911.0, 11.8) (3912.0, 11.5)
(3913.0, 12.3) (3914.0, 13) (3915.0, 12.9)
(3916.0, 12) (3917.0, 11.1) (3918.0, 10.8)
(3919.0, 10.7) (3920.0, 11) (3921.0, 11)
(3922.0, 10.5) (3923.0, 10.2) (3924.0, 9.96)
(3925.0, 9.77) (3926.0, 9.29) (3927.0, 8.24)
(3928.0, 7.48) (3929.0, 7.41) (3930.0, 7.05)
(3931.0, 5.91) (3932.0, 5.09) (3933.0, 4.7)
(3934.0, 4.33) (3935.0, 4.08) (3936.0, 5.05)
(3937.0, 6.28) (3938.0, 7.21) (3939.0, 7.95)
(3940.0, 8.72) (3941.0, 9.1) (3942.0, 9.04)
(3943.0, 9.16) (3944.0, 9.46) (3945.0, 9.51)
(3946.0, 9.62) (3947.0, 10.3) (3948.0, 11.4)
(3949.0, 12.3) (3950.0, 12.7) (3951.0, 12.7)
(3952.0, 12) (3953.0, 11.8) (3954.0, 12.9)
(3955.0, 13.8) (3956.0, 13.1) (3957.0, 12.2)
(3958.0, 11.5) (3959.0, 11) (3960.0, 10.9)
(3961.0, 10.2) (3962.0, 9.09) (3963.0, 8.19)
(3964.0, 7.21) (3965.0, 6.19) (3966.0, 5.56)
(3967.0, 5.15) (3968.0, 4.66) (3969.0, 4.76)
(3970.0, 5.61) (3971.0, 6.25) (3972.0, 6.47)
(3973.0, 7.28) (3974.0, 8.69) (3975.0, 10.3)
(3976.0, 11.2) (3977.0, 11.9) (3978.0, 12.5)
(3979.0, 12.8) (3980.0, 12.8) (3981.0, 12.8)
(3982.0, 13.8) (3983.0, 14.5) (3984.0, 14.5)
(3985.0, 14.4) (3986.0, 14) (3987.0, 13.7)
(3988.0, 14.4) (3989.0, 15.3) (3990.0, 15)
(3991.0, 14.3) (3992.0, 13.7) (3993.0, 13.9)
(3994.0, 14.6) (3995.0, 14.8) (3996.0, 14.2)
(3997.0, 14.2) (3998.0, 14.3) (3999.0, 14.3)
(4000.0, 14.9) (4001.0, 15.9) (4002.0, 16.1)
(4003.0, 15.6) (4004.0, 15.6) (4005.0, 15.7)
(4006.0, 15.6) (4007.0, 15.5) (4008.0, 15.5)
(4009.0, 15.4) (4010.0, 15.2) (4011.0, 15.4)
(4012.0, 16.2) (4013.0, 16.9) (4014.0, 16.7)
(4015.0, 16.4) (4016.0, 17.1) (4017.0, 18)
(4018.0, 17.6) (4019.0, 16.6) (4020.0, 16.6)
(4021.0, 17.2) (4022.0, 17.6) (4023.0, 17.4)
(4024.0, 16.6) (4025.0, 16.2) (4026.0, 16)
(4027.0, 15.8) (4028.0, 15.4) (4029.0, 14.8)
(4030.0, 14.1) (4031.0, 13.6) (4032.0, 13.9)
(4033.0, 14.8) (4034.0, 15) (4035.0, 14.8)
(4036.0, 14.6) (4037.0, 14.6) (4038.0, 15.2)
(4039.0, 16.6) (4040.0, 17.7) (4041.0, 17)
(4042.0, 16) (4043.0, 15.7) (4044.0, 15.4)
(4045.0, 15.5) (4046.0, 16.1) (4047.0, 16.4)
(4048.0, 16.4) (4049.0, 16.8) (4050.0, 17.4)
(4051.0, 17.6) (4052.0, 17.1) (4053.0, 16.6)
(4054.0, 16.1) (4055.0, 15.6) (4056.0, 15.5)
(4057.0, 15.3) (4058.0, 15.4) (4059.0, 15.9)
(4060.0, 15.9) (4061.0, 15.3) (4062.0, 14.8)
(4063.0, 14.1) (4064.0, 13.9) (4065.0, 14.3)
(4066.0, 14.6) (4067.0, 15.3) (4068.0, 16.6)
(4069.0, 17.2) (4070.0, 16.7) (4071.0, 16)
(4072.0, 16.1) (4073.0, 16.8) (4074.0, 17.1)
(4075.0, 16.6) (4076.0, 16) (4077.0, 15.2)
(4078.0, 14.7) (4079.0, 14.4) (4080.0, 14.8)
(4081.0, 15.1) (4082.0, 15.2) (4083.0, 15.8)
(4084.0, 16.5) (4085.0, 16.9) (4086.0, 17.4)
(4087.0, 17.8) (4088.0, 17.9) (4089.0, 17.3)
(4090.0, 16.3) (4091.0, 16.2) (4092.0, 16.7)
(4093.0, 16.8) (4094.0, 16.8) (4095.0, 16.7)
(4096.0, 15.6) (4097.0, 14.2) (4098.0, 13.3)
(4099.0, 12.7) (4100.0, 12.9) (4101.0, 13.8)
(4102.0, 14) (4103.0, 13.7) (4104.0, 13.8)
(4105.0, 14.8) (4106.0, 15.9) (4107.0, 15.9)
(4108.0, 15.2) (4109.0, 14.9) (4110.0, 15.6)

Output 1.87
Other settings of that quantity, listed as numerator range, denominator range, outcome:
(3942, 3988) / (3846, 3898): 1.26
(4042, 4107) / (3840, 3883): 2.06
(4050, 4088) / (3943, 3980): 1.71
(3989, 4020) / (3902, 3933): 1.61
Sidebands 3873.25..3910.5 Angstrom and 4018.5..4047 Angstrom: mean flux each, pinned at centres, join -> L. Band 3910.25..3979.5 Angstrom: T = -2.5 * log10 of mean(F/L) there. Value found 0.253 mag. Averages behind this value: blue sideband 9.62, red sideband 15.8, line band 9.37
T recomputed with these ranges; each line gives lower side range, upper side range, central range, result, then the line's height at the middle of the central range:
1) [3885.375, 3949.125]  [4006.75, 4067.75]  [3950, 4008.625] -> 0.07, 12.8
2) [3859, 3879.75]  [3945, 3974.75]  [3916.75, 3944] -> 0.13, 9.25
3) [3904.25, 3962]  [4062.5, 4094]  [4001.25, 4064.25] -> -0.13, 14.1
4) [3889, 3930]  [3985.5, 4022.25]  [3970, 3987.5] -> 0.23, 14.2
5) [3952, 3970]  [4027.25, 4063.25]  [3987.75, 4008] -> -0.23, 12.1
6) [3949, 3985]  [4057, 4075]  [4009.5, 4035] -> -0.21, 13.3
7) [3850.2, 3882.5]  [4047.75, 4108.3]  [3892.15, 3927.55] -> -0.09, 9.98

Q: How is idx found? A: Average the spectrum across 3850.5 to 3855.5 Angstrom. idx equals 7.89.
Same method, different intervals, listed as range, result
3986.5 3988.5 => 14.1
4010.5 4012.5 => 15.8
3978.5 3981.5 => 12.8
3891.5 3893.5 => 10.6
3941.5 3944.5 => 9.22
